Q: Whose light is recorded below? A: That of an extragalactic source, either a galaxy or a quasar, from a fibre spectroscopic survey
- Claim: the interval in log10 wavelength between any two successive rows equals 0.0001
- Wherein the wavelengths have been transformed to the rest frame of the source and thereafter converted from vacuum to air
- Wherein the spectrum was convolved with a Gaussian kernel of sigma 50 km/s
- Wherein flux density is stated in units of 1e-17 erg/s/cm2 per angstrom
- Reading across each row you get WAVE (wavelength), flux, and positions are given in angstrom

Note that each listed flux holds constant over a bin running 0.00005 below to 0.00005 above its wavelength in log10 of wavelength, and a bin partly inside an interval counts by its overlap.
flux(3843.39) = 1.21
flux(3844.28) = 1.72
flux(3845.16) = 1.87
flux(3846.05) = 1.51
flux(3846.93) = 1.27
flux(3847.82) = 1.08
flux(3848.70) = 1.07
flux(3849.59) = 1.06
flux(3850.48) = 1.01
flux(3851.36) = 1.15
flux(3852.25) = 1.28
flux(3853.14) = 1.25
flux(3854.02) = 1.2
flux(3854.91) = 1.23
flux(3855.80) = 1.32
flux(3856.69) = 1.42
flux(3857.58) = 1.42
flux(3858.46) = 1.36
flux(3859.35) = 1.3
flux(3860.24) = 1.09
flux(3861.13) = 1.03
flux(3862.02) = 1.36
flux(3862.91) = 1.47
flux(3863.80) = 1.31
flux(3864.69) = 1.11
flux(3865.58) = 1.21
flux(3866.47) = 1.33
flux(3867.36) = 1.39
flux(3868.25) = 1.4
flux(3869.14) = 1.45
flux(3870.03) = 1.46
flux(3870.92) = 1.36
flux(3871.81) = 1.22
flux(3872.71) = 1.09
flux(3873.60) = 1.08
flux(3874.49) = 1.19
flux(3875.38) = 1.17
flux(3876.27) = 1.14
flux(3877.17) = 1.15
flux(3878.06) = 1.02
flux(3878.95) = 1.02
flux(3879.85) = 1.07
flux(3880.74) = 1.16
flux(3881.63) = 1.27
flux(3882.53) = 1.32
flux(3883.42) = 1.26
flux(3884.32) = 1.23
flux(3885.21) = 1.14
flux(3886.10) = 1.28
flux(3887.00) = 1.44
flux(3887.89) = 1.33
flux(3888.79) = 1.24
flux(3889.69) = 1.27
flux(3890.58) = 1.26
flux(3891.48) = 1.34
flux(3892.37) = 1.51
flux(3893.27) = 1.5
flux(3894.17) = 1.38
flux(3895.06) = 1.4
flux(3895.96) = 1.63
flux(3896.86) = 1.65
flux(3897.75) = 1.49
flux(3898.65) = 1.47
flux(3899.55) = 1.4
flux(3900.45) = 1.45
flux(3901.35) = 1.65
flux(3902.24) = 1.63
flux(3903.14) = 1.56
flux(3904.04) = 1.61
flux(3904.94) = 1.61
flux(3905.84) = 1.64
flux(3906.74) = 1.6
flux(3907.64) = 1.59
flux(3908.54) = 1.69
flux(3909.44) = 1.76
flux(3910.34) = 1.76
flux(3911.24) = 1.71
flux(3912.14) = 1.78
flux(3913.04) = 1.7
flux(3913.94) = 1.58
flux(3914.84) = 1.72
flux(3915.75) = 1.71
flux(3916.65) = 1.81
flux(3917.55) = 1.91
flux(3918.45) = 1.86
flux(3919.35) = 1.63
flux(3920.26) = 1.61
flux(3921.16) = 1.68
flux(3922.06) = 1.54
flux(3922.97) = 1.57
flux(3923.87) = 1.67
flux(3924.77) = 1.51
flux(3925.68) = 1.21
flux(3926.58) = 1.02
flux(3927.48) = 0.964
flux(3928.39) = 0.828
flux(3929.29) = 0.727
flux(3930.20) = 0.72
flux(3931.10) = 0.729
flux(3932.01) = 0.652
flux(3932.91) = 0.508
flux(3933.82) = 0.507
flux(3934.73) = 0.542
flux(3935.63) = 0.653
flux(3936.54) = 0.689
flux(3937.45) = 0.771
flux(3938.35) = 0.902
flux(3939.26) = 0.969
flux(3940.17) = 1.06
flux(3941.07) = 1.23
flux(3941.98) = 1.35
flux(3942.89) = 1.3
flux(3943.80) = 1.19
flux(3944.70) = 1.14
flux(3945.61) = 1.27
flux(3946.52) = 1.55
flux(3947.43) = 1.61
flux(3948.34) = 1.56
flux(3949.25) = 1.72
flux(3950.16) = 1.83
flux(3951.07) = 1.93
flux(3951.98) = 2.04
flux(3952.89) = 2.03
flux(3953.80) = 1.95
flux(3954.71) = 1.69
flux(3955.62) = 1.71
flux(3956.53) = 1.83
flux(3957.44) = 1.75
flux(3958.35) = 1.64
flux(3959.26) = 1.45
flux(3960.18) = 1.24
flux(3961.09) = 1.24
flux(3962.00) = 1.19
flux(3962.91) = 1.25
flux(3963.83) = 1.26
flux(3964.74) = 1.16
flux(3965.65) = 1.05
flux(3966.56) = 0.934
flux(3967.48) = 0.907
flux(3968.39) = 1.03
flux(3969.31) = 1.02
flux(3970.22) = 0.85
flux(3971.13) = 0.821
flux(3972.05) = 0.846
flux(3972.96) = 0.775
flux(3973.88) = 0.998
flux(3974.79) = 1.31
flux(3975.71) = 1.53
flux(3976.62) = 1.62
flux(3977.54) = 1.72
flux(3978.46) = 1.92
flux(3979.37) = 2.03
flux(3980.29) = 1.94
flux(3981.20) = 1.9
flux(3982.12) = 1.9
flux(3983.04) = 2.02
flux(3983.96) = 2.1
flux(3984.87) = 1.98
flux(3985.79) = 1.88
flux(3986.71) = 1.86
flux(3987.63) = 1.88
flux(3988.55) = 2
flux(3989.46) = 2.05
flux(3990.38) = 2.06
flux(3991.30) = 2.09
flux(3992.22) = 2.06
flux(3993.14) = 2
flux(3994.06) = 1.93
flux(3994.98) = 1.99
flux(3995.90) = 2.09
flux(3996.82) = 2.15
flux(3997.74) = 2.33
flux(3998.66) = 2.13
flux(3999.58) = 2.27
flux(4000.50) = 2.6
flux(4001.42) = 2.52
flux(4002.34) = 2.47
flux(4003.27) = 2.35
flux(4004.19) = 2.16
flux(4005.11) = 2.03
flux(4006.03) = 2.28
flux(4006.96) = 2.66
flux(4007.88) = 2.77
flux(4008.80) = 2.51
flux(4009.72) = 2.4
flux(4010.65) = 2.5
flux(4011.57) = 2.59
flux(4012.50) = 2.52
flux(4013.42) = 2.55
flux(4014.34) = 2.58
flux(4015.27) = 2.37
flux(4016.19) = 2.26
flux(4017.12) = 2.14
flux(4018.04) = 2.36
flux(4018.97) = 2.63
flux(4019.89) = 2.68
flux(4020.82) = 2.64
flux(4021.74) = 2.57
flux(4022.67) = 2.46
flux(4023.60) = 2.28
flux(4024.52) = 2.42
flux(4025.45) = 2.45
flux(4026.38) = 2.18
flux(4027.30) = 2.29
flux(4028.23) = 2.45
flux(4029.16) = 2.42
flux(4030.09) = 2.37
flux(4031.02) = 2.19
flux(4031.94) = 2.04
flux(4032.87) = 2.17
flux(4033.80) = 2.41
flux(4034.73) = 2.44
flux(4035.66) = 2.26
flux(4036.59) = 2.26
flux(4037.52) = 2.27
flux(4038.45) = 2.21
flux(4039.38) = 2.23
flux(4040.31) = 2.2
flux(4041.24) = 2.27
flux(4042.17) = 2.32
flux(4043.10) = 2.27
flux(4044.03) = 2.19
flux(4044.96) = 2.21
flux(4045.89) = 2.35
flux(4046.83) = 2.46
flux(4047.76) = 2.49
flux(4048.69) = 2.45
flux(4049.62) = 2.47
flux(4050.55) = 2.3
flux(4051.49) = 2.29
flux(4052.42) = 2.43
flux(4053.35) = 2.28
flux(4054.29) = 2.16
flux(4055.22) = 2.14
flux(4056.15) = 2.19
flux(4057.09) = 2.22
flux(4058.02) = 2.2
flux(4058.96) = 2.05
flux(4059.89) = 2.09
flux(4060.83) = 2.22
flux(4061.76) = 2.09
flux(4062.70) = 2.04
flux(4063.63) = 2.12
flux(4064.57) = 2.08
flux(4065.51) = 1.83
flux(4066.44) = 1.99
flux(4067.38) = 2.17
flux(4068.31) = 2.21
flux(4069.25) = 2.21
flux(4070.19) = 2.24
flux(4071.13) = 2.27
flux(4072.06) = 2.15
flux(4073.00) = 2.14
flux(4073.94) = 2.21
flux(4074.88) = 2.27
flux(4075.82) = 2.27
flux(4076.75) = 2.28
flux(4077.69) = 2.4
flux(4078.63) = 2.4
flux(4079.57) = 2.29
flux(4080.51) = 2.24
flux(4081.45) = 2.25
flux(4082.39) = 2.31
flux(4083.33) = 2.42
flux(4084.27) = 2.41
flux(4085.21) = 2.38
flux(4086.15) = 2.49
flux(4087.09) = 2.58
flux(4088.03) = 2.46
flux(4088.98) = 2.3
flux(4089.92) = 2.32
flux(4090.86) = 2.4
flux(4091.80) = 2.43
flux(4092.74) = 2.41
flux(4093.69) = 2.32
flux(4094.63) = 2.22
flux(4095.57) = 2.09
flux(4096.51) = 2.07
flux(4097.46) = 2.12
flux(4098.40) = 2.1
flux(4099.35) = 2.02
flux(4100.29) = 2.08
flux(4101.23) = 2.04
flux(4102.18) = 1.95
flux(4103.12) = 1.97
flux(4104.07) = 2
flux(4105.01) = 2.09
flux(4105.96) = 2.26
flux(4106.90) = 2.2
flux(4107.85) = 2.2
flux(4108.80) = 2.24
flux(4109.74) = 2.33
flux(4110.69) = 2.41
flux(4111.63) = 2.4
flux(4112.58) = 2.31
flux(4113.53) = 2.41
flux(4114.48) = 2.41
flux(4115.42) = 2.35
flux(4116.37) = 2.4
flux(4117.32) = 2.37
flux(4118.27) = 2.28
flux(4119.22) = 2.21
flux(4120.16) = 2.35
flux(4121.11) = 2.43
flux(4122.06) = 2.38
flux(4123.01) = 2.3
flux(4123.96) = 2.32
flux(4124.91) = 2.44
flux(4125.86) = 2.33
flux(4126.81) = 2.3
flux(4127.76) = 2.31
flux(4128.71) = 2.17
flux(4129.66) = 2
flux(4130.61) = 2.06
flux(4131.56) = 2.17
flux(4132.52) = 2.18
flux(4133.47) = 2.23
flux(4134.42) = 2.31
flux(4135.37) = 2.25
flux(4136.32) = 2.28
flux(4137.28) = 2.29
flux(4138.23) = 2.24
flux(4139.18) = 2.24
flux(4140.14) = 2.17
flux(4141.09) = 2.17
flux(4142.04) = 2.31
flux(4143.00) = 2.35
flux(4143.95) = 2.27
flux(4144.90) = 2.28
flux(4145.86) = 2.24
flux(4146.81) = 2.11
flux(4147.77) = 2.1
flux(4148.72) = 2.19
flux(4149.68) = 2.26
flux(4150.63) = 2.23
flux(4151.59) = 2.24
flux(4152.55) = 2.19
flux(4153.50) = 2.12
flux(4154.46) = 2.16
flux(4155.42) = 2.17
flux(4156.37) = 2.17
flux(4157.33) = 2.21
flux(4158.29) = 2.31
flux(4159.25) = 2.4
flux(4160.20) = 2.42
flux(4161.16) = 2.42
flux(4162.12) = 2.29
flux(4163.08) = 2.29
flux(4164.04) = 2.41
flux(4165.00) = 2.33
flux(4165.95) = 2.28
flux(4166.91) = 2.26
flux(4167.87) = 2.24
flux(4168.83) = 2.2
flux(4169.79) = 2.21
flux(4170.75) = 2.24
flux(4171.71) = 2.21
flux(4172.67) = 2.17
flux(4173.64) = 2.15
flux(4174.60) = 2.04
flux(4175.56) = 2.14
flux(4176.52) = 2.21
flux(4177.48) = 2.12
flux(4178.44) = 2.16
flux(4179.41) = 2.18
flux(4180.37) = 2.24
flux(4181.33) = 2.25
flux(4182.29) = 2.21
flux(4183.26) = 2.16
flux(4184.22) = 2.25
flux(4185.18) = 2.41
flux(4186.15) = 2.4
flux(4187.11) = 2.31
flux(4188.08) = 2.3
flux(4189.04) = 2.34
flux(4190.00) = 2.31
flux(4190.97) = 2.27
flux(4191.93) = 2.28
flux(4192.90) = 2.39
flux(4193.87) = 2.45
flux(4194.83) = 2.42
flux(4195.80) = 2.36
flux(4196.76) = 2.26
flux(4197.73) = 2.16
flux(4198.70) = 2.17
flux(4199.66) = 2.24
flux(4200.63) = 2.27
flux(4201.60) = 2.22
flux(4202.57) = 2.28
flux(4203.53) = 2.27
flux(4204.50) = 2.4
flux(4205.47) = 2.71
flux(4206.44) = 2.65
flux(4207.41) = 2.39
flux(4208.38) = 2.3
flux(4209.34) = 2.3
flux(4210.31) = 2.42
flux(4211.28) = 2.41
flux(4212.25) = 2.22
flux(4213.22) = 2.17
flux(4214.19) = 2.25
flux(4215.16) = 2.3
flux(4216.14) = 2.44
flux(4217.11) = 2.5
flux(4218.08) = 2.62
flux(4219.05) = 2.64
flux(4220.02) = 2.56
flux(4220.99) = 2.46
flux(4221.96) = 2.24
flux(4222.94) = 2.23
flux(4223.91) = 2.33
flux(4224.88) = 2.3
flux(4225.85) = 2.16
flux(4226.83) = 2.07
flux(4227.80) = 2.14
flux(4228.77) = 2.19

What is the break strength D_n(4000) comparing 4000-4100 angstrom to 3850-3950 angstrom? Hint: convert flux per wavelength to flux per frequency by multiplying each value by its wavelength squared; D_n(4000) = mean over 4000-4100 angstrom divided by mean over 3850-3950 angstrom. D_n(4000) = 1.89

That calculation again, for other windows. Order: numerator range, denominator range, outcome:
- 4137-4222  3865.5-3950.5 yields 1.97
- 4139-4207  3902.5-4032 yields 1.44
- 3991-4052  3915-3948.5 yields 2.05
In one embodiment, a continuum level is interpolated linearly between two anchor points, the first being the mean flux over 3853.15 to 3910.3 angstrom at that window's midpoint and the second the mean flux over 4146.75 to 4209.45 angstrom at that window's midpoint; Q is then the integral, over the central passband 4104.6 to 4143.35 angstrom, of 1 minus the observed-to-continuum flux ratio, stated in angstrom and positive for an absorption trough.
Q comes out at -3.3 angstrom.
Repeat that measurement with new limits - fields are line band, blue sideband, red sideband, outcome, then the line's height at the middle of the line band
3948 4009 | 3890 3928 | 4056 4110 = 2.0 angstrom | 1.82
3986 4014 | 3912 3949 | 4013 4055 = -3.8 angstrom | 1.98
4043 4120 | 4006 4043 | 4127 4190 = 2.5 angstrom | 2.32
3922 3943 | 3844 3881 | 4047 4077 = 8.2 angstrom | 1.59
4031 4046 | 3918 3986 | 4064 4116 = -2.7 angstrom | 1.91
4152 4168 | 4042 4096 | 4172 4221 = 0.2 angstrom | 2.3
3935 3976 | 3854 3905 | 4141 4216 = 7.2 angstrom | 1.57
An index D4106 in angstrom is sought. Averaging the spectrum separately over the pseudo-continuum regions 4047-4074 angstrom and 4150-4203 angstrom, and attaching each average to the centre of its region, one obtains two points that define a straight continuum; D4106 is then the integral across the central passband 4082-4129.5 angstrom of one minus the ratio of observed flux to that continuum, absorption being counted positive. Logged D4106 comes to -1.23 angstrom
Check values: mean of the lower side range 2.2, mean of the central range 2.28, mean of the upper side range 2.26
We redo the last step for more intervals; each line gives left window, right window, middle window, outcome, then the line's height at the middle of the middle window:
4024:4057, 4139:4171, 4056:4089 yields 0.7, 2.29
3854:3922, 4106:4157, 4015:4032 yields -4.5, 1.89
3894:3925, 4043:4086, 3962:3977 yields 6.3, 1.87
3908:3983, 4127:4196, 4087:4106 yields -2.0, 1.98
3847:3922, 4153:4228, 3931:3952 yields 5.7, 1.56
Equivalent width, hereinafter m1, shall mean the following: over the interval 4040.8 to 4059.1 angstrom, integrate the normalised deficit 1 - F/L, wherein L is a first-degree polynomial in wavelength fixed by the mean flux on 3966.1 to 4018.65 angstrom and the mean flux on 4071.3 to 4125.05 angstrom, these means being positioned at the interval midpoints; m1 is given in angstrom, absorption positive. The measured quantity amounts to -1.4 angstrom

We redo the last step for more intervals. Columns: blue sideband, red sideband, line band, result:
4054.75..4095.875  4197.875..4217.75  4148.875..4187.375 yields 1.2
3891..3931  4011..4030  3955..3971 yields 5.6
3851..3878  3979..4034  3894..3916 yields -0.9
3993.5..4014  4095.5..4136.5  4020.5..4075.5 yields 1.2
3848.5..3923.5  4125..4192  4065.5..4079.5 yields -1.7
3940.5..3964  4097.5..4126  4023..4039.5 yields -3.6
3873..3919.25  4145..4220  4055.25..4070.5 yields -1.4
